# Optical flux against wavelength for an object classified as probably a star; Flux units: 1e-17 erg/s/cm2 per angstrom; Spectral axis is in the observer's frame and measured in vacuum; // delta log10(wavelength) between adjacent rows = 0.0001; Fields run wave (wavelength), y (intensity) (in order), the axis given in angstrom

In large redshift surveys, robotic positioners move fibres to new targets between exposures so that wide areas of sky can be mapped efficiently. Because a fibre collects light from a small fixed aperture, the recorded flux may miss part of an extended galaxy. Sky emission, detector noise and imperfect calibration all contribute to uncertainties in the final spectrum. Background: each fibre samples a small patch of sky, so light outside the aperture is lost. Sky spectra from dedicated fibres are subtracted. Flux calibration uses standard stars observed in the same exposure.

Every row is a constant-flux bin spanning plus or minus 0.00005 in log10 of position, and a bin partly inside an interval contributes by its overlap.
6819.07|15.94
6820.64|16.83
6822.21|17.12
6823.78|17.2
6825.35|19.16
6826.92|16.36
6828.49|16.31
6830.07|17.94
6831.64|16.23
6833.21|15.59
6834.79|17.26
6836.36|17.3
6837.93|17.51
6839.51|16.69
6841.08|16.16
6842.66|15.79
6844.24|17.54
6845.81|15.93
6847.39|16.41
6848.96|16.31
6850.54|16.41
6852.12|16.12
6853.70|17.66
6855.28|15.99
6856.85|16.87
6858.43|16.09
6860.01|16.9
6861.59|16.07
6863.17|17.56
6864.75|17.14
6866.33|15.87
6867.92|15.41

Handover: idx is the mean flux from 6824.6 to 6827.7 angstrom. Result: 17.8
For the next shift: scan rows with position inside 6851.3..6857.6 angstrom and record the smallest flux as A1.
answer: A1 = 15.99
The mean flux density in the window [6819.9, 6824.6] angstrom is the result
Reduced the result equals 17.1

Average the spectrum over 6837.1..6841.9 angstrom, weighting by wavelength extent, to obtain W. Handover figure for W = 16.8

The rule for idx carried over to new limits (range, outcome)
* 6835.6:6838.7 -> 17.4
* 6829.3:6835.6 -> 16.8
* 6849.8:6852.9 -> 16.3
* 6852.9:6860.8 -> 16.7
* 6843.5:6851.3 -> 16.5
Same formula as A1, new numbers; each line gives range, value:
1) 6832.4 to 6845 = 15.59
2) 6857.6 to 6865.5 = 16.07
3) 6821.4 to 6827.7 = 16.36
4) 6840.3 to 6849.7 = 15.79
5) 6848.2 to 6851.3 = 16.31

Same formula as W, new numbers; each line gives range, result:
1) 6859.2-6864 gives 16.8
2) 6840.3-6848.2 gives 16.4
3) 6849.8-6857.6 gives 16.6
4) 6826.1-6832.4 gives 16.7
